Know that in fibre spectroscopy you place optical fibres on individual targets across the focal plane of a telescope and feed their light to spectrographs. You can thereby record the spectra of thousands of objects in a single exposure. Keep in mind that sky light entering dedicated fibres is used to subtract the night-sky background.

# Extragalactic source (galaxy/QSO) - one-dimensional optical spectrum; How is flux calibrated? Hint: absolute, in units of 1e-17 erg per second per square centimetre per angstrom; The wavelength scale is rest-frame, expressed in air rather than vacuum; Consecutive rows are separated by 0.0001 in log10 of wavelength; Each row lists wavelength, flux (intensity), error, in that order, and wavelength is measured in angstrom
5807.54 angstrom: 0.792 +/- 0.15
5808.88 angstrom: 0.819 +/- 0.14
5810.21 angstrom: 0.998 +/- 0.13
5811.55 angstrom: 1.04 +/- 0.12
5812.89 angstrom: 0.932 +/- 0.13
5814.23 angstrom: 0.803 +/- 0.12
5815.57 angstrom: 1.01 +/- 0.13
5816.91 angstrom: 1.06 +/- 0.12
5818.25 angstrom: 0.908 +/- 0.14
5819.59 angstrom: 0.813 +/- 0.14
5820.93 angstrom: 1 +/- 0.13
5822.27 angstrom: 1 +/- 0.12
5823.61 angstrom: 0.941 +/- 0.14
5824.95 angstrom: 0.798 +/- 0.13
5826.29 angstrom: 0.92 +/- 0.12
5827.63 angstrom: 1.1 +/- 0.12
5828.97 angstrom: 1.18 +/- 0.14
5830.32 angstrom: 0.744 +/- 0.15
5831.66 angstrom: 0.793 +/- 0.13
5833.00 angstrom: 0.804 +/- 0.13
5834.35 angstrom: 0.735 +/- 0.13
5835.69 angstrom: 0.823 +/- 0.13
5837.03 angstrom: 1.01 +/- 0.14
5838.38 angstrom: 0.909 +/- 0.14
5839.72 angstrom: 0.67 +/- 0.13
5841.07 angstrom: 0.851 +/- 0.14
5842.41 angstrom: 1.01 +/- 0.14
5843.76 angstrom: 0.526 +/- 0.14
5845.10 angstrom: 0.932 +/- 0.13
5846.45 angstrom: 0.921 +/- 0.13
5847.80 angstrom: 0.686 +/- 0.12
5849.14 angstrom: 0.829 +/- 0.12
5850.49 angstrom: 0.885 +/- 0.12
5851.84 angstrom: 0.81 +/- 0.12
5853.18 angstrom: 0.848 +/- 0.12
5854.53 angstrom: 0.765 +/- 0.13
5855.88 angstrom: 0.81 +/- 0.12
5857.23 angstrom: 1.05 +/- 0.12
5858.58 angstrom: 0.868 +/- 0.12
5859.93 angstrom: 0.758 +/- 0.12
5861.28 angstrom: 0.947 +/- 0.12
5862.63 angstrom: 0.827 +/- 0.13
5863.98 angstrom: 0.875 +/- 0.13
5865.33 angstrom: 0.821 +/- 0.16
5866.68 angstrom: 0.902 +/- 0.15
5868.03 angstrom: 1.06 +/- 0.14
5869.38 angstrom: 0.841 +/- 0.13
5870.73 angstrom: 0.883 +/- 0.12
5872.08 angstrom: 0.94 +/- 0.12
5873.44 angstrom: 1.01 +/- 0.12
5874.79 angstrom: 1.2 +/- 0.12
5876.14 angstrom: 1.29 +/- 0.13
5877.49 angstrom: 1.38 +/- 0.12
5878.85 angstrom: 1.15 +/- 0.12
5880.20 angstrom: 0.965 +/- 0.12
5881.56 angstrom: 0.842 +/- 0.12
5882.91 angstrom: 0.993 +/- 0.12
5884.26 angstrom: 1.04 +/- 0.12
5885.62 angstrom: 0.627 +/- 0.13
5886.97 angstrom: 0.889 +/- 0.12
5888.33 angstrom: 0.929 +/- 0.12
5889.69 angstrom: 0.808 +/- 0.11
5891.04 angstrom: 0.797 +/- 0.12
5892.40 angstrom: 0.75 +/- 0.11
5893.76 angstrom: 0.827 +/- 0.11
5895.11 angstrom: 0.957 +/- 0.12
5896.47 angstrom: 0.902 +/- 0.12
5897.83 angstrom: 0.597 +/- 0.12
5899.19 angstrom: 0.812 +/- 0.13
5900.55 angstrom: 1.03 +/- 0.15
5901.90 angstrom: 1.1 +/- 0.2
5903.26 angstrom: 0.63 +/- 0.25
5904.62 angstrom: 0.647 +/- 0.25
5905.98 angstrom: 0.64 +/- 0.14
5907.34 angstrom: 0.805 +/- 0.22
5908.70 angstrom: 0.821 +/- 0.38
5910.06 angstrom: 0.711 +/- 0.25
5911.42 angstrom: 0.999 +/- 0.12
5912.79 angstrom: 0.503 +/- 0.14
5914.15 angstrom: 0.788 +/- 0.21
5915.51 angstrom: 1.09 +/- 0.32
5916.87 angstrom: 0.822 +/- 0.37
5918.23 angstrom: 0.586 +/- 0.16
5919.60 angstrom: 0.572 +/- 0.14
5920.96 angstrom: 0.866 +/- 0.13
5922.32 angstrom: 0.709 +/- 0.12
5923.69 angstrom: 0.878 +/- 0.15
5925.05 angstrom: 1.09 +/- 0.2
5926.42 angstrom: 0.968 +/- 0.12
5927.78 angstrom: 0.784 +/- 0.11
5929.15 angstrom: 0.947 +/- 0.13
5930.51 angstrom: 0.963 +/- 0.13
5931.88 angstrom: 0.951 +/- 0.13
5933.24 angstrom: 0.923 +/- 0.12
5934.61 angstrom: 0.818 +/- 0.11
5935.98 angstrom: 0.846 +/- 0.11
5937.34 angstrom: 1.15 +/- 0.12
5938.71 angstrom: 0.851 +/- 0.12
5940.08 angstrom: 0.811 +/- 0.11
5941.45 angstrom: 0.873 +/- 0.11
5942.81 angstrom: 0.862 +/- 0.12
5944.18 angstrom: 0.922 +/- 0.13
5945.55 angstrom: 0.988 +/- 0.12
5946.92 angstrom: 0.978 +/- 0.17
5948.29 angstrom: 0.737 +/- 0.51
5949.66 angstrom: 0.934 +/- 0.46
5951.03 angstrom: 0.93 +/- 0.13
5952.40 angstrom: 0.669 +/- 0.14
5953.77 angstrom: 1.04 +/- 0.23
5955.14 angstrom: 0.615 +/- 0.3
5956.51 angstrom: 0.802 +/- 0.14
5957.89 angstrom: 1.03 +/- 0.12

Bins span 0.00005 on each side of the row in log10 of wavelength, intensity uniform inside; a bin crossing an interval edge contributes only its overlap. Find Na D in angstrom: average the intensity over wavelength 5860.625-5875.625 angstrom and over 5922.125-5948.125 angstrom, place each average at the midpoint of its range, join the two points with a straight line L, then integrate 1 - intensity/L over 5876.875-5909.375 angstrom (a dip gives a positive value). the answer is 2.06 angstrom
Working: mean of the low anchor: 0.941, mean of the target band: 0.871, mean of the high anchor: 0.911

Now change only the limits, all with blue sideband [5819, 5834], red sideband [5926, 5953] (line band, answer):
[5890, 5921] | 3.75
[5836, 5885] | -0.56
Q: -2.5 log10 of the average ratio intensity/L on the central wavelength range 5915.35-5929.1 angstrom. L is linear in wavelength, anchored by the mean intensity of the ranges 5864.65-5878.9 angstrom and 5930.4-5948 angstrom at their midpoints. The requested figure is 0.14 mag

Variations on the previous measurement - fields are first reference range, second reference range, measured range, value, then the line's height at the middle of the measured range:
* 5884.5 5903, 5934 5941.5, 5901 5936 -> 0.06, 0.873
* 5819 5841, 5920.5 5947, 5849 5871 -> 0.03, 0.895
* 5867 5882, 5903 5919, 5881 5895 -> 0.10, 0.942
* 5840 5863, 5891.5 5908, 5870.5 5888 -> -0.23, 0.821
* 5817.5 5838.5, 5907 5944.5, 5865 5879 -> -0.18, 0.882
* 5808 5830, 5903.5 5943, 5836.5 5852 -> 0.11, 0.924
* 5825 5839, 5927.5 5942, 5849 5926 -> 0.03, 0.901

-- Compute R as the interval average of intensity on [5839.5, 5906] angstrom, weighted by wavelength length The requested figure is 0.886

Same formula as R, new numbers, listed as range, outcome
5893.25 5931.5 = 0.824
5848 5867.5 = 0.854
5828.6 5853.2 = 0.836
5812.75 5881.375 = 0.913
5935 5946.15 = 0.91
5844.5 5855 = 0.835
